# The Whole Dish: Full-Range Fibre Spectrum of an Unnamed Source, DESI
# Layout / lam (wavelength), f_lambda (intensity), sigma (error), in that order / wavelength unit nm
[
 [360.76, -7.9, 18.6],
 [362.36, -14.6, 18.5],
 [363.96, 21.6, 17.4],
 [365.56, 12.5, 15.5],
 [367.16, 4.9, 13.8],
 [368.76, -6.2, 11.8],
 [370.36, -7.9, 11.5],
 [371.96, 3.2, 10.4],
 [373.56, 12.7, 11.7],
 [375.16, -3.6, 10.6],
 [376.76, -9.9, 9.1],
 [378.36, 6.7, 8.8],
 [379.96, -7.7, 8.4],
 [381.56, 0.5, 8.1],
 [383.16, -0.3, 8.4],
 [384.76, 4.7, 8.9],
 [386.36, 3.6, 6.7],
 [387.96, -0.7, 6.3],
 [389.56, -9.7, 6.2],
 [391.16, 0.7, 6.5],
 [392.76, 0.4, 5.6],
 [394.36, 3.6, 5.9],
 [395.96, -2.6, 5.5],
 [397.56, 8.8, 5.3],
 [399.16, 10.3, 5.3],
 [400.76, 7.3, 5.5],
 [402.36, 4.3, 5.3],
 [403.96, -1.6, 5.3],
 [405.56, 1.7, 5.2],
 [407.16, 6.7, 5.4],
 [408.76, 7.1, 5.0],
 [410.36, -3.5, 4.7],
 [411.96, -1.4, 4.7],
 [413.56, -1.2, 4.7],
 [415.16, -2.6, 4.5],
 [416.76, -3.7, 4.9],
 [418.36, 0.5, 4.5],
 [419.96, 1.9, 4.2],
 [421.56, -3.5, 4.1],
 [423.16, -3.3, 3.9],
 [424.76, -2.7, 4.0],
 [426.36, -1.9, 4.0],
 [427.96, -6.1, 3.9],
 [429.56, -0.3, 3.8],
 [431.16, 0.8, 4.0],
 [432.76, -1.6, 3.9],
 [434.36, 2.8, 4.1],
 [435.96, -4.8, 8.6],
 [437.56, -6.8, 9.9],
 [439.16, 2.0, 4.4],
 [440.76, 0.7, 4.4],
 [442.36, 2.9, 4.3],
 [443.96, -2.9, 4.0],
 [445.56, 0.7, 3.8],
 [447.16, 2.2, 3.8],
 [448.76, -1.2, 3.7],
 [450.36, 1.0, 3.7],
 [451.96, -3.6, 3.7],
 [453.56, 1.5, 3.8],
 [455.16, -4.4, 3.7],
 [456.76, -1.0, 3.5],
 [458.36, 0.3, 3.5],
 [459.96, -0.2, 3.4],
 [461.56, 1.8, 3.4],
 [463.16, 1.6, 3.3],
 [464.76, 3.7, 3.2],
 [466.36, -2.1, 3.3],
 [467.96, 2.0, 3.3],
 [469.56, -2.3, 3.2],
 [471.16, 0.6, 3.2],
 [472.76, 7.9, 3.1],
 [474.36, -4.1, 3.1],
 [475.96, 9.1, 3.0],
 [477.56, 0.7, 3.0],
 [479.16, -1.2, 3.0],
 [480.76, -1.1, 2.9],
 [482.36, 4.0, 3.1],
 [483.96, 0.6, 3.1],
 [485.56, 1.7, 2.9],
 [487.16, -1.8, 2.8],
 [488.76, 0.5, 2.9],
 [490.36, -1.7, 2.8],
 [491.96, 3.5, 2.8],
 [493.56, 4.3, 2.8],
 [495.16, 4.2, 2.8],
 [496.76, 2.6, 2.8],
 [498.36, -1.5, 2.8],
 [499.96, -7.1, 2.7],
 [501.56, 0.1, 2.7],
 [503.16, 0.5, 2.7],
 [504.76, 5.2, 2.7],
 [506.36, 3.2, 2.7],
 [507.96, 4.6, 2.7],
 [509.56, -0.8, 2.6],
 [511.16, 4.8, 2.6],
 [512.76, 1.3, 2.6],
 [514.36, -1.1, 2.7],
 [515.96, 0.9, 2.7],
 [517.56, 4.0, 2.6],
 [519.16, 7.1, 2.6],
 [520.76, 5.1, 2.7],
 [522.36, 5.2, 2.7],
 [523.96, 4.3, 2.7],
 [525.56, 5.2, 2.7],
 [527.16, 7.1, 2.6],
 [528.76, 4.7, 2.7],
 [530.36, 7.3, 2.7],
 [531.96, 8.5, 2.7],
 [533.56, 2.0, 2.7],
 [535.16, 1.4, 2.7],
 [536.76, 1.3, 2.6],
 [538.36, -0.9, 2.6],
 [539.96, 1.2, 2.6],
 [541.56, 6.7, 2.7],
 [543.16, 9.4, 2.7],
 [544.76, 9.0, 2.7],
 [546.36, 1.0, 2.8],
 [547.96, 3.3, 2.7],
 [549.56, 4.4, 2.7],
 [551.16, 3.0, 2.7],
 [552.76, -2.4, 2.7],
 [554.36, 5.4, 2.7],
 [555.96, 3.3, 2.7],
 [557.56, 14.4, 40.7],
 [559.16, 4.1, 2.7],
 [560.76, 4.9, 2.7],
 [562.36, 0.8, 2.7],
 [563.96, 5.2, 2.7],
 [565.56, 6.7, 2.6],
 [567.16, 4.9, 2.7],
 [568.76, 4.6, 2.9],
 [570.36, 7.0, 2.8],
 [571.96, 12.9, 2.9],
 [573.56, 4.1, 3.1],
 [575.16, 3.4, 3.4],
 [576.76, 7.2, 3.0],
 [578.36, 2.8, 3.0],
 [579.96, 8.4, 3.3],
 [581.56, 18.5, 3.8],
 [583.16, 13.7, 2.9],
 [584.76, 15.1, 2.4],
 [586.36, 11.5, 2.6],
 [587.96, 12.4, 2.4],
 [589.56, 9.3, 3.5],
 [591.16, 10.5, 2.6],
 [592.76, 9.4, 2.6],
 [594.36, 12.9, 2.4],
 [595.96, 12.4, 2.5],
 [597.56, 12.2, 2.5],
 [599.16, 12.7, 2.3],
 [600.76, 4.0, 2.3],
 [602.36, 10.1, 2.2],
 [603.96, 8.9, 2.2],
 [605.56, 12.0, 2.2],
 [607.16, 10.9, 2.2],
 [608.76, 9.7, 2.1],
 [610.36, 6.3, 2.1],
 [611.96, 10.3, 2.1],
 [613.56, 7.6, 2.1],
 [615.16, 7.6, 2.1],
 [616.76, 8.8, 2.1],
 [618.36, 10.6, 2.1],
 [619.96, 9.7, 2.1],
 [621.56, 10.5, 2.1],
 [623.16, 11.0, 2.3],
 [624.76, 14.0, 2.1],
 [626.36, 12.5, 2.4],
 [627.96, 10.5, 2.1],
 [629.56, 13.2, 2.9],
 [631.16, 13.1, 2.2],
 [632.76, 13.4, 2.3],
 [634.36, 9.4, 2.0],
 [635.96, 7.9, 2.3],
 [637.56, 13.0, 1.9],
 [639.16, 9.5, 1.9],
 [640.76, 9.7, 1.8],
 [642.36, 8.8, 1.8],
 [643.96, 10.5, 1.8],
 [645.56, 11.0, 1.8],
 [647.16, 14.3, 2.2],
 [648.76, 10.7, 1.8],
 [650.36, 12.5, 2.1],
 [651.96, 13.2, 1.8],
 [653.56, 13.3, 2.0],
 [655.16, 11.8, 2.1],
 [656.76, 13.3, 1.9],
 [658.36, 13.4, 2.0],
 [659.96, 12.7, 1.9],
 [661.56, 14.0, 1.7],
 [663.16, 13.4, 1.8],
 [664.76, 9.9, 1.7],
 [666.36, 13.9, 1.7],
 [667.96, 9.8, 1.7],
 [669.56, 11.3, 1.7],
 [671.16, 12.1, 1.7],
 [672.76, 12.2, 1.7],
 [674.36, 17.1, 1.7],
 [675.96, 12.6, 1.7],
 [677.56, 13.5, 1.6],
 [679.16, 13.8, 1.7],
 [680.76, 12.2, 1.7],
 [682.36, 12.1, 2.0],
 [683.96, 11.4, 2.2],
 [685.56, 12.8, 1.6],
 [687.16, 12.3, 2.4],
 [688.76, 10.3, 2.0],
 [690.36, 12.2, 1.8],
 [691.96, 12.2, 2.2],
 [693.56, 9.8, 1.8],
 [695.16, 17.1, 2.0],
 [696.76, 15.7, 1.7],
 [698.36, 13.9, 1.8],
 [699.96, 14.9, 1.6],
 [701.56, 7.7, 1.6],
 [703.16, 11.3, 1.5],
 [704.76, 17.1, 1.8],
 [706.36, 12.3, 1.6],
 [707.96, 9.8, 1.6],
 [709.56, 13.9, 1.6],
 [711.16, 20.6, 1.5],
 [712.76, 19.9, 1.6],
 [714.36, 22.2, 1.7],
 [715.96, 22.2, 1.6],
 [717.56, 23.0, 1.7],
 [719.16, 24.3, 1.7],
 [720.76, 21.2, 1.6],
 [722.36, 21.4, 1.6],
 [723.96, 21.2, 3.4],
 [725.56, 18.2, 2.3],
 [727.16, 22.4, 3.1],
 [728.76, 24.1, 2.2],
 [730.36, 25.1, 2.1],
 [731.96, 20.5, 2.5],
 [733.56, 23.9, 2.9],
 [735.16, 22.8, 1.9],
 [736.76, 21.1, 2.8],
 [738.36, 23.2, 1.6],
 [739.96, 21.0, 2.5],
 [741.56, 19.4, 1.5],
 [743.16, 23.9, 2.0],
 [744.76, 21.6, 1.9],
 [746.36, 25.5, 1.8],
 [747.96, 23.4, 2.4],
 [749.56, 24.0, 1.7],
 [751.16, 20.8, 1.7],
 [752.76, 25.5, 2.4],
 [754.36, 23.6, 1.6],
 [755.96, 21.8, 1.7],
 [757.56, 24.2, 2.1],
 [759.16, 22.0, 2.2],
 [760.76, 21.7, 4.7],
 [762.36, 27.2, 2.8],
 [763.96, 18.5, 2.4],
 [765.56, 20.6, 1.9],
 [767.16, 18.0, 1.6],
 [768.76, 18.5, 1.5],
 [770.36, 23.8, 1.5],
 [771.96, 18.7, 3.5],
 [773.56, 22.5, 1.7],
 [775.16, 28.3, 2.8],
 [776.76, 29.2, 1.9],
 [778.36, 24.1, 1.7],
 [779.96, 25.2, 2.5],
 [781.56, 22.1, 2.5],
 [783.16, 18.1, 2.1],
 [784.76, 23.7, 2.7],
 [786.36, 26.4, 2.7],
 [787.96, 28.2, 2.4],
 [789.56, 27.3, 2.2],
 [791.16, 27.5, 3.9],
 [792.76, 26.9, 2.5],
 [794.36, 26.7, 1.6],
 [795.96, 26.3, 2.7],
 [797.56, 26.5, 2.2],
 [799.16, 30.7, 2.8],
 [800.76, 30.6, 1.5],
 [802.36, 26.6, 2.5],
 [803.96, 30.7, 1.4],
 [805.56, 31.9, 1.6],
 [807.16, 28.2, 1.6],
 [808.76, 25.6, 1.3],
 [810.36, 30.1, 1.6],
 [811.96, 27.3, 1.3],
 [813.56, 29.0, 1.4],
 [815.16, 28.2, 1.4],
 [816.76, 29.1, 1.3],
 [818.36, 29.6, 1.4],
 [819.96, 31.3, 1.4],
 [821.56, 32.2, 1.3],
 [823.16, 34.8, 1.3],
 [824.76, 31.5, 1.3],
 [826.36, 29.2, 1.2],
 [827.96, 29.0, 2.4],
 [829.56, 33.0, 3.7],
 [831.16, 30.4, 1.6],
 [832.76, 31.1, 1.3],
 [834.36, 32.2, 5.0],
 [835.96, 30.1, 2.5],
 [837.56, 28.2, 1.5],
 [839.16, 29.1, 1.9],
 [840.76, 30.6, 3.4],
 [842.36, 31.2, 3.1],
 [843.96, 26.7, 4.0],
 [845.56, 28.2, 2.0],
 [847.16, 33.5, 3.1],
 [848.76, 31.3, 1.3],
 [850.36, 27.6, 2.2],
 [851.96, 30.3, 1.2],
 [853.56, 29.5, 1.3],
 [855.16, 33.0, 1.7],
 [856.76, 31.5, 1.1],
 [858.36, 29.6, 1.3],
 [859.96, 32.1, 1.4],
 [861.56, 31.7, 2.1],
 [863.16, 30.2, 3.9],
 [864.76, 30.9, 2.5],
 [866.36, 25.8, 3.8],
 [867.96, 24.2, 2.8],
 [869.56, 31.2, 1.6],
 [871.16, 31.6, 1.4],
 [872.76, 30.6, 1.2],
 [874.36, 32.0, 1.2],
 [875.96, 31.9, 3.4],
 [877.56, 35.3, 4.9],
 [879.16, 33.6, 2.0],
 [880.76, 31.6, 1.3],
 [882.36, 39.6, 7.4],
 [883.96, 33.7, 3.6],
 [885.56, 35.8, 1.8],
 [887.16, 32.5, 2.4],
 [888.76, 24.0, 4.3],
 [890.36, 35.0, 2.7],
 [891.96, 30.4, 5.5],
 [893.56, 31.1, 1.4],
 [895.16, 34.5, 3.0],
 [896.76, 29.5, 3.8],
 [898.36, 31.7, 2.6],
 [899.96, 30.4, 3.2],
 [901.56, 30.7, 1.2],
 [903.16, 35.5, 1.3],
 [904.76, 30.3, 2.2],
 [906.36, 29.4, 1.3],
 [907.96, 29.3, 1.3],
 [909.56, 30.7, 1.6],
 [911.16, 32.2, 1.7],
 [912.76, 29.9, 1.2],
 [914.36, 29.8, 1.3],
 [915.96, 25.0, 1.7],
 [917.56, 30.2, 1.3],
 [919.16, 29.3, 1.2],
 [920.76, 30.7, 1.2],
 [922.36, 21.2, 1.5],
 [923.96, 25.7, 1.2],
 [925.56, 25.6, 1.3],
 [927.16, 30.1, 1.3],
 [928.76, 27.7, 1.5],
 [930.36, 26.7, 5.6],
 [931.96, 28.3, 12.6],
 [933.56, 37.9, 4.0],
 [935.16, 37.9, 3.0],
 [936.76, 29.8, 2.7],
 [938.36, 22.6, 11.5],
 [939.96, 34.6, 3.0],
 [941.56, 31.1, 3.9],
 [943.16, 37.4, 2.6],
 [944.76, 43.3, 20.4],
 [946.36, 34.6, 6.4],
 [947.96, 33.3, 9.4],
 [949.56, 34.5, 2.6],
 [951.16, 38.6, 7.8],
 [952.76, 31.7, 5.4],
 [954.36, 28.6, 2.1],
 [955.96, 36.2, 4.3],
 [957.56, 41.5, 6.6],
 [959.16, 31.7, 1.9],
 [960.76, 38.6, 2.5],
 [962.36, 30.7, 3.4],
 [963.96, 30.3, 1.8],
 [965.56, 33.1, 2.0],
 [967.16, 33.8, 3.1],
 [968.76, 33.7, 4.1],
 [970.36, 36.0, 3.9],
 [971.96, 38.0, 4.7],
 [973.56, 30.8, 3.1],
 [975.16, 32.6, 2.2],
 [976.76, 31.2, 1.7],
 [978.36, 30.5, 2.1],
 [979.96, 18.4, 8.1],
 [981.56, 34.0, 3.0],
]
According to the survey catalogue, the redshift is 0.784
